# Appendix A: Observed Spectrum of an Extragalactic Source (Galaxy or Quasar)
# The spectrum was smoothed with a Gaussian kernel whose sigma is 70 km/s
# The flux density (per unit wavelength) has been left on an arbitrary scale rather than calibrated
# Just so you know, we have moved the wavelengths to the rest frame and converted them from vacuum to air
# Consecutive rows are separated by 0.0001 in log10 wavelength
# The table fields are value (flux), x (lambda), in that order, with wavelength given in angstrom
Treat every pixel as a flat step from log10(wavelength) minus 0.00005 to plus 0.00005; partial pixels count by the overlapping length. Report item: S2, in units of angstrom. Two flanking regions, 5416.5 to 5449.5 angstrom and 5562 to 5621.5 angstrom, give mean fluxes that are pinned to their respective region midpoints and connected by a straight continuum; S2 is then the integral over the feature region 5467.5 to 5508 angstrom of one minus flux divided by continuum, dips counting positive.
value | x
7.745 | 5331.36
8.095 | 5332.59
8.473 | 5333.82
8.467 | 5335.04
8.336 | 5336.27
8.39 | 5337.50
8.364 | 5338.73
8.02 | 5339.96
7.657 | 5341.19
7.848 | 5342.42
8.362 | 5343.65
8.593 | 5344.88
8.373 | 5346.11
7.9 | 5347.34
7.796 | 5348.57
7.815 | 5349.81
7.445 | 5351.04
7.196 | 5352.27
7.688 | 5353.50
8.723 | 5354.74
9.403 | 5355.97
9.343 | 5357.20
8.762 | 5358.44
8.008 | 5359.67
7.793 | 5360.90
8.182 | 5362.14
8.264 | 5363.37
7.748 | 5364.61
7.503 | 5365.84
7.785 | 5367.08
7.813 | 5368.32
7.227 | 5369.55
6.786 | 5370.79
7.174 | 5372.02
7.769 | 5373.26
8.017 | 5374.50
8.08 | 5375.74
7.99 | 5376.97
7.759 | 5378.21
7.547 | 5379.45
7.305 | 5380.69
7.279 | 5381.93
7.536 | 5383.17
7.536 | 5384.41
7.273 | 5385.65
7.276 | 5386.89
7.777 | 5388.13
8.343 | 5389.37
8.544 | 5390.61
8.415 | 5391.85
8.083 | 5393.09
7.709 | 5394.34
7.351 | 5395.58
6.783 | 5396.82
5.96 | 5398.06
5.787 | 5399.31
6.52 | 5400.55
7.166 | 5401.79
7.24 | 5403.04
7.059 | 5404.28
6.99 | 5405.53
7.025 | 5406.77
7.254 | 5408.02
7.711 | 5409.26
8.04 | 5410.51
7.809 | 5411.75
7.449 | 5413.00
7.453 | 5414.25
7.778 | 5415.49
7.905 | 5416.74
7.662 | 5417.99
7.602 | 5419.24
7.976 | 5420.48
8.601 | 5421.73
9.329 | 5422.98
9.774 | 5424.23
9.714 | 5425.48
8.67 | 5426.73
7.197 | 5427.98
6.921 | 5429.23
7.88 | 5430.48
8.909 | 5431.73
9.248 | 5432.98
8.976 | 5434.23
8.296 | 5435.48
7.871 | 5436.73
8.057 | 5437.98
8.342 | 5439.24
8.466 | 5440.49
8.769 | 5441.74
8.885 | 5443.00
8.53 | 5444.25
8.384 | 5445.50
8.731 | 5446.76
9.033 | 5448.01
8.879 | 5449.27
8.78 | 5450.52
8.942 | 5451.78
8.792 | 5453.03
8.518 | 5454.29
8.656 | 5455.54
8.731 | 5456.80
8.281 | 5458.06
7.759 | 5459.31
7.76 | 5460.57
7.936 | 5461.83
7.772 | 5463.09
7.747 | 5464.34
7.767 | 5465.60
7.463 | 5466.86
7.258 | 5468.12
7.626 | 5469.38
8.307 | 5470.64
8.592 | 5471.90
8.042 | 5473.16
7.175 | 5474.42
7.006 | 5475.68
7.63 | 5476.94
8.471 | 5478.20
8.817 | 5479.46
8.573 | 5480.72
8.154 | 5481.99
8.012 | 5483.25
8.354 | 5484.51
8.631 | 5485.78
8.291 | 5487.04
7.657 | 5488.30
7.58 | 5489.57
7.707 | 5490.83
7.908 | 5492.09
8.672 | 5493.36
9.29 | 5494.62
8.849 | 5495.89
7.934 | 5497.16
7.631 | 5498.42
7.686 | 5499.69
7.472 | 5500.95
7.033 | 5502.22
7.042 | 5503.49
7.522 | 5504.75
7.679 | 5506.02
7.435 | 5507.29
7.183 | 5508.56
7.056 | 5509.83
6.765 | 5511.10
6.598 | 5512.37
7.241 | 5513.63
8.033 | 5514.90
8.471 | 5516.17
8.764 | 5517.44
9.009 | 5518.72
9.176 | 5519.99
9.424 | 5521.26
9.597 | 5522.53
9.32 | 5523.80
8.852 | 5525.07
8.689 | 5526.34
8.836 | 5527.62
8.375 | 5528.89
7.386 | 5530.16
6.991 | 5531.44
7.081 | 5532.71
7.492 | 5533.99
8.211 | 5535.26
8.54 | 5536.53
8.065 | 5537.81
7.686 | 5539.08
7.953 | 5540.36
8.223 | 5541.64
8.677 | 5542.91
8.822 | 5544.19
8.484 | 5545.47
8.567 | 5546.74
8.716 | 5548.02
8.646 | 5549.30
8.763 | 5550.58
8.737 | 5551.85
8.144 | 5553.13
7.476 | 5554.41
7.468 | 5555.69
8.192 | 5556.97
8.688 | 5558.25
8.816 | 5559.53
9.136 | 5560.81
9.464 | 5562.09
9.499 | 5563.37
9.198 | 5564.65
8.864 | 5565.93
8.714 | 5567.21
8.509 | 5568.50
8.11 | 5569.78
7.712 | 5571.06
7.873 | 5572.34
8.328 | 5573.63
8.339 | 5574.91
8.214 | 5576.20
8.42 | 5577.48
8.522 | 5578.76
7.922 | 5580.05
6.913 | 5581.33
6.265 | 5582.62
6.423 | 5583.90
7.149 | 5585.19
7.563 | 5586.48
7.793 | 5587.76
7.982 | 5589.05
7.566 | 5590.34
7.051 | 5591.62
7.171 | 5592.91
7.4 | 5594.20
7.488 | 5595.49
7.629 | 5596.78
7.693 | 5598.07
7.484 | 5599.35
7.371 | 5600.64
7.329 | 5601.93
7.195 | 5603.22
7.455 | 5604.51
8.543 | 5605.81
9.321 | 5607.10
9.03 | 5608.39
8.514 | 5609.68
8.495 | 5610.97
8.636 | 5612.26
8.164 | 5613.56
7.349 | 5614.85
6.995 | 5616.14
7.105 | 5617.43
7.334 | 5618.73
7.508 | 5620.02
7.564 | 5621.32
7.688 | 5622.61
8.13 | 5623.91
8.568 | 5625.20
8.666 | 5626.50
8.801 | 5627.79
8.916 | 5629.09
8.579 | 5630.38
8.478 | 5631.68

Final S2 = 1.6 angstrom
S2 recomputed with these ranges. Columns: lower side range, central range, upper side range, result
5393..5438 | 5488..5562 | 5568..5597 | -4.2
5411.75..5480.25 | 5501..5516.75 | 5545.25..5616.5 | 1.6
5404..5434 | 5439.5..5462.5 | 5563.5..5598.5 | -1.6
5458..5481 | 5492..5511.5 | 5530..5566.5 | 0.9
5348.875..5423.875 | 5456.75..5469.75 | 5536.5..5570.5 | 0.5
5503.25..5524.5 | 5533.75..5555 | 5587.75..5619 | -1.0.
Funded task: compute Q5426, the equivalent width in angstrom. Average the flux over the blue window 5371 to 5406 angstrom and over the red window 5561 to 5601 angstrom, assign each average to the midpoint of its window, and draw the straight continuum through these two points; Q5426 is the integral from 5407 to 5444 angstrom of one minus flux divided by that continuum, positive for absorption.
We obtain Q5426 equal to -3.4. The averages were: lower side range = 7.43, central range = 8.22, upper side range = 7.91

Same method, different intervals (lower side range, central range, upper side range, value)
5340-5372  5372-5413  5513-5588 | 3.0 angstrom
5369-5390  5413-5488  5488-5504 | -4.7 angstrom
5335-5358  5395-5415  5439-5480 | 2.7 angstrom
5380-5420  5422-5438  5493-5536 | -2.0 angstrom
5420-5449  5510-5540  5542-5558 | 0.9 angstrom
